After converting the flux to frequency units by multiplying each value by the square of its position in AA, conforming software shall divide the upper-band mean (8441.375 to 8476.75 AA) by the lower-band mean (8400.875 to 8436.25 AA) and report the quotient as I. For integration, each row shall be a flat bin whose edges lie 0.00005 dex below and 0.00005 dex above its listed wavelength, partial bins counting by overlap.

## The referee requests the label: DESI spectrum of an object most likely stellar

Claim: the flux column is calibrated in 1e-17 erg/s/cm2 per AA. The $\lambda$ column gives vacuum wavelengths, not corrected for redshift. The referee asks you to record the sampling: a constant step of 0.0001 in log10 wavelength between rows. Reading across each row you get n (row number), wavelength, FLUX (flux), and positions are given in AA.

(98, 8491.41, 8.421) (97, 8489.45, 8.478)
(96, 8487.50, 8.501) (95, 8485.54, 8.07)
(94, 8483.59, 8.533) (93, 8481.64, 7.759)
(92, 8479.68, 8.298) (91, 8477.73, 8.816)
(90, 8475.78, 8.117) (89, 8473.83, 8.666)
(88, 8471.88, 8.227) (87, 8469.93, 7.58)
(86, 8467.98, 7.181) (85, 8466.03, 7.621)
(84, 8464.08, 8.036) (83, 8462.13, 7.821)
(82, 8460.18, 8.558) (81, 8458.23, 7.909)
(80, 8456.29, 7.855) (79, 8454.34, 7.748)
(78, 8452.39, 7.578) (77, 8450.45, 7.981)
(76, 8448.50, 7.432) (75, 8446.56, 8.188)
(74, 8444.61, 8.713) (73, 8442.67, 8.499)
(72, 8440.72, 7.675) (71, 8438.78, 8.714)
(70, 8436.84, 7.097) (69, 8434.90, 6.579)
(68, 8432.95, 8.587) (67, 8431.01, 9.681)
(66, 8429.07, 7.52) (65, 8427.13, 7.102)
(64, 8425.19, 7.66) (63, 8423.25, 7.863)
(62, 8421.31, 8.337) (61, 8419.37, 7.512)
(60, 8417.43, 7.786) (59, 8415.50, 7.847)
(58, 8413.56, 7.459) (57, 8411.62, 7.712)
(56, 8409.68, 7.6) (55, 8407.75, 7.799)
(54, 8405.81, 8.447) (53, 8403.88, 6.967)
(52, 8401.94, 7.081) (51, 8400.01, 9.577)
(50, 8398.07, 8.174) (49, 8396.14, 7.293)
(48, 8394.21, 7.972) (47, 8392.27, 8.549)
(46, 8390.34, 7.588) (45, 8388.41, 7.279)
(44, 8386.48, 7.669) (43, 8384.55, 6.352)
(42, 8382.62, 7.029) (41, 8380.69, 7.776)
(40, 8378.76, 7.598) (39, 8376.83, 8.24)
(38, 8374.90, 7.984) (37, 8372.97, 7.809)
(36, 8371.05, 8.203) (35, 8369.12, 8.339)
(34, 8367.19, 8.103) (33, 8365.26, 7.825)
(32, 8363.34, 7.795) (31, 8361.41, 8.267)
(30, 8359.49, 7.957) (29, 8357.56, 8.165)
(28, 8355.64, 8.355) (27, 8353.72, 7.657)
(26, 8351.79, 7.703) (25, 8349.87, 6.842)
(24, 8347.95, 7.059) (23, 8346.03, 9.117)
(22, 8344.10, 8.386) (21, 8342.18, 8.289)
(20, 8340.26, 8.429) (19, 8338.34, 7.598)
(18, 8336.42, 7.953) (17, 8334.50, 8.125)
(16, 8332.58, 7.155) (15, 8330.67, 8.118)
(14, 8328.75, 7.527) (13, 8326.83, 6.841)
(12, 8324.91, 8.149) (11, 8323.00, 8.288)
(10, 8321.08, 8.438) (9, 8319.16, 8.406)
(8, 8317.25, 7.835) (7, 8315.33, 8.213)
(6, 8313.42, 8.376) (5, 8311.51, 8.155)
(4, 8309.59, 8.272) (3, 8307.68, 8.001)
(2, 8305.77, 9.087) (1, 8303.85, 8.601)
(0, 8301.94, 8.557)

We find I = 1.04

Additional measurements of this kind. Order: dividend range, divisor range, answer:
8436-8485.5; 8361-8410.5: 1.05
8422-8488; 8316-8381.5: 1.03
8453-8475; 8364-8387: 1.04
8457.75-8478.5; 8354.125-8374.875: 1.02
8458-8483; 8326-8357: 1.06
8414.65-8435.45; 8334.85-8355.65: 1.01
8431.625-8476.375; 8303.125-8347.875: 1.01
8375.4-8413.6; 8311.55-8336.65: 0.99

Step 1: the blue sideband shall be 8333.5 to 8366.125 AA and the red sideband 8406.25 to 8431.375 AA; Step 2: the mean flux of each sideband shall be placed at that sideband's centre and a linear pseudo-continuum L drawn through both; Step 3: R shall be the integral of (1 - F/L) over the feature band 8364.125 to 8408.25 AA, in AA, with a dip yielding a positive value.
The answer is 0.4 AA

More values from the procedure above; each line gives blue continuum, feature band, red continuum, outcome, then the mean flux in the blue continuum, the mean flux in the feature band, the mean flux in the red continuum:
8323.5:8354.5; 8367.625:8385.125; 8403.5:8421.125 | 0.1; 7.82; 7.74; 7.74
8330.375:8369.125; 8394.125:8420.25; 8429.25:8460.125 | 0.6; 7.95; 7.8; 8.02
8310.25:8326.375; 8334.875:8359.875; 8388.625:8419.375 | 0.3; 8.19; 7.96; 7.83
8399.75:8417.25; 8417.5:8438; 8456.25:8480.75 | 0.1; 7.76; 7.8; 8.06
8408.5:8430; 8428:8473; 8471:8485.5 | 0.4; 7.67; 7.95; 8.33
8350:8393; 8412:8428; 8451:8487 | 0.4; 7.81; 7.7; 8.03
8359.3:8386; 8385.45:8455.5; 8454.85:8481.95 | 0.4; 7.8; 7.87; 8.03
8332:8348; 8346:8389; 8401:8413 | 0.7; 8.08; 7.76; 7.59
